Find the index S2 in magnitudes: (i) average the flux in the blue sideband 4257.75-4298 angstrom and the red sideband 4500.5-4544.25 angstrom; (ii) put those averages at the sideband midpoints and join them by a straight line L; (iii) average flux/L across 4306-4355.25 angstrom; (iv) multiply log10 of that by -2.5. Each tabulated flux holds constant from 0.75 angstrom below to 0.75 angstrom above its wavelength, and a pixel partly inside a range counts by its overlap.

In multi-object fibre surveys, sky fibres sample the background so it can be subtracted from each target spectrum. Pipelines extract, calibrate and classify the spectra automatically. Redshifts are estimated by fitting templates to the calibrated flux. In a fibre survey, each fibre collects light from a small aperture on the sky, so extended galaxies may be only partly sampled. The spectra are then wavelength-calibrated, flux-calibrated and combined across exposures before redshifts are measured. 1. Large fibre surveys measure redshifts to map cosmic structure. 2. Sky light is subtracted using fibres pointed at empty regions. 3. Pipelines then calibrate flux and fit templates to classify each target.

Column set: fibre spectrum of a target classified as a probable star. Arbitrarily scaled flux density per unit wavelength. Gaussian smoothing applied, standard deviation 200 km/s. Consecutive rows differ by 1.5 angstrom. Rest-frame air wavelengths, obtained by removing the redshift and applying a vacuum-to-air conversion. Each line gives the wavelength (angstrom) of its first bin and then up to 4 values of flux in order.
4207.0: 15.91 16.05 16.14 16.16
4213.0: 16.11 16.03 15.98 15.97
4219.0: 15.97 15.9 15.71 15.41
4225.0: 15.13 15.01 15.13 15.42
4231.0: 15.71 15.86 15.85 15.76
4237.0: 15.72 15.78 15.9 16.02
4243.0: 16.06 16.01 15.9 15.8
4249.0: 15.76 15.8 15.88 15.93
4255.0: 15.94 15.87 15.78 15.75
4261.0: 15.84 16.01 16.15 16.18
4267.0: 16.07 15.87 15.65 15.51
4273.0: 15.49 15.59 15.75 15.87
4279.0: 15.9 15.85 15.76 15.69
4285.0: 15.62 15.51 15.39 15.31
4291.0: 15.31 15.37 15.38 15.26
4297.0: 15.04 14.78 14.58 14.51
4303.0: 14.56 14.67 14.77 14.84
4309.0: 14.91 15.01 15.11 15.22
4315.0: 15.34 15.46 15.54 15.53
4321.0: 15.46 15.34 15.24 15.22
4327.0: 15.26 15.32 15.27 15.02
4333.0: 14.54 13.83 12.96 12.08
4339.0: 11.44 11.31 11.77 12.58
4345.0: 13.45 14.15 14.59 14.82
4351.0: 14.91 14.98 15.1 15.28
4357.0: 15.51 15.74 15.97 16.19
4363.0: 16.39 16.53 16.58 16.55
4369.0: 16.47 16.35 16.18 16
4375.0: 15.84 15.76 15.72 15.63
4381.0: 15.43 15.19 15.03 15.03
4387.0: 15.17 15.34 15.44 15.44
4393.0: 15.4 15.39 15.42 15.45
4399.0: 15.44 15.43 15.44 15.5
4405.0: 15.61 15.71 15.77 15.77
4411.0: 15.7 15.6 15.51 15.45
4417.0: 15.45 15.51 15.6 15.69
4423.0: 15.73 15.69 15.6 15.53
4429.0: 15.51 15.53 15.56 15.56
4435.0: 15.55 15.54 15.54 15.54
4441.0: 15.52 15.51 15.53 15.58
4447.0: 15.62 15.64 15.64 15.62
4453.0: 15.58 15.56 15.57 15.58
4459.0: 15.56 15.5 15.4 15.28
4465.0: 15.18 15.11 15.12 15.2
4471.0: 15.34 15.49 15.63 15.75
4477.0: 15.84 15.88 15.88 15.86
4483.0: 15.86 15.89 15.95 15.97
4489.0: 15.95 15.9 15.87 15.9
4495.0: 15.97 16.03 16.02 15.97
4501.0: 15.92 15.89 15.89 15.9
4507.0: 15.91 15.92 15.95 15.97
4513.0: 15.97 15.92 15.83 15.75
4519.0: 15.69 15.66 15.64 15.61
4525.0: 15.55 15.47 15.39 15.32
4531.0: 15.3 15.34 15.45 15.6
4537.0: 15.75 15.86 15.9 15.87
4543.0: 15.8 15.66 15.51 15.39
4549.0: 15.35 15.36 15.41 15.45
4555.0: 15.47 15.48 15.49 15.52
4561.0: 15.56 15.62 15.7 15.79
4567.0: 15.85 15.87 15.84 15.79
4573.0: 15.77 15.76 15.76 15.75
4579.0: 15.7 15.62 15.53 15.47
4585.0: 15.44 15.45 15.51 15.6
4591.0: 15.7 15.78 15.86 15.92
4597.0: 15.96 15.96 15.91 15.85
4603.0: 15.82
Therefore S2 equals 0.09 mag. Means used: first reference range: 15.7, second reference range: 15.7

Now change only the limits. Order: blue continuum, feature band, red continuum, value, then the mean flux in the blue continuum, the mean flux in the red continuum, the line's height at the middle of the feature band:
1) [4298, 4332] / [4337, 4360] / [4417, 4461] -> 0.10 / 15.1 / 15.6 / 15.2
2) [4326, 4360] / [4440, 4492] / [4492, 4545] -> -0.02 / 14.1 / 15.8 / 15.3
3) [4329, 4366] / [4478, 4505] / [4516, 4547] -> -0.04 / 14.4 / 15.6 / 15.3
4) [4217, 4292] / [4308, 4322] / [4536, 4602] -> 0.03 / 15.7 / 15.7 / 15.7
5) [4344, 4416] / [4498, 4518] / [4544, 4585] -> -0.02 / 15.5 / 15.6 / 15.6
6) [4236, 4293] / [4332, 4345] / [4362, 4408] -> 0.24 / 15.8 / 15.7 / 15.7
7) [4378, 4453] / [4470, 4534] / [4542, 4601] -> -0.01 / 15.5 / 15.7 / 15.6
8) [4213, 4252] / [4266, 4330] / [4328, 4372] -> -0.01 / 15.8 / 14.7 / 15.2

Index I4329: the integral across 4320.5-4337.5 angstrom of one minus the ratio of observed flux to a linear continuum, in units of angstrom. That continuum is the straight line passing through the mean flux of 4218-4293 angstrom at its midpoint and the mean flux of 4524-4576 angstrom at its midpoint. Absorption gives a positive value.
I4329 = 1.05 angstrom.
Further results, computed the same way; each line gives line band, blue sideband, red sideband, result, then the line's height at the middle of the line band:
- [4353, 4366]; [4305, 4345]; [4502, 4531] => -1.1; 14.6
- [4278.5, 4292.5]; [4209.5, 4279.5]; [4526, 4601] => 0.2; 15.8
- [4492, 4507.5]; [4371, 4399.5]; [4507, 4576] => -0.3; 15.6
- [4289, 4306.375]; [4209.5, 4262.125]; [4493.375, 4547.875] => 0.9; 15.8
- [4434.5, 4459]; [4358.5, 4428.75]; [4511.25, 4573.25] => 0.1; 15.7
